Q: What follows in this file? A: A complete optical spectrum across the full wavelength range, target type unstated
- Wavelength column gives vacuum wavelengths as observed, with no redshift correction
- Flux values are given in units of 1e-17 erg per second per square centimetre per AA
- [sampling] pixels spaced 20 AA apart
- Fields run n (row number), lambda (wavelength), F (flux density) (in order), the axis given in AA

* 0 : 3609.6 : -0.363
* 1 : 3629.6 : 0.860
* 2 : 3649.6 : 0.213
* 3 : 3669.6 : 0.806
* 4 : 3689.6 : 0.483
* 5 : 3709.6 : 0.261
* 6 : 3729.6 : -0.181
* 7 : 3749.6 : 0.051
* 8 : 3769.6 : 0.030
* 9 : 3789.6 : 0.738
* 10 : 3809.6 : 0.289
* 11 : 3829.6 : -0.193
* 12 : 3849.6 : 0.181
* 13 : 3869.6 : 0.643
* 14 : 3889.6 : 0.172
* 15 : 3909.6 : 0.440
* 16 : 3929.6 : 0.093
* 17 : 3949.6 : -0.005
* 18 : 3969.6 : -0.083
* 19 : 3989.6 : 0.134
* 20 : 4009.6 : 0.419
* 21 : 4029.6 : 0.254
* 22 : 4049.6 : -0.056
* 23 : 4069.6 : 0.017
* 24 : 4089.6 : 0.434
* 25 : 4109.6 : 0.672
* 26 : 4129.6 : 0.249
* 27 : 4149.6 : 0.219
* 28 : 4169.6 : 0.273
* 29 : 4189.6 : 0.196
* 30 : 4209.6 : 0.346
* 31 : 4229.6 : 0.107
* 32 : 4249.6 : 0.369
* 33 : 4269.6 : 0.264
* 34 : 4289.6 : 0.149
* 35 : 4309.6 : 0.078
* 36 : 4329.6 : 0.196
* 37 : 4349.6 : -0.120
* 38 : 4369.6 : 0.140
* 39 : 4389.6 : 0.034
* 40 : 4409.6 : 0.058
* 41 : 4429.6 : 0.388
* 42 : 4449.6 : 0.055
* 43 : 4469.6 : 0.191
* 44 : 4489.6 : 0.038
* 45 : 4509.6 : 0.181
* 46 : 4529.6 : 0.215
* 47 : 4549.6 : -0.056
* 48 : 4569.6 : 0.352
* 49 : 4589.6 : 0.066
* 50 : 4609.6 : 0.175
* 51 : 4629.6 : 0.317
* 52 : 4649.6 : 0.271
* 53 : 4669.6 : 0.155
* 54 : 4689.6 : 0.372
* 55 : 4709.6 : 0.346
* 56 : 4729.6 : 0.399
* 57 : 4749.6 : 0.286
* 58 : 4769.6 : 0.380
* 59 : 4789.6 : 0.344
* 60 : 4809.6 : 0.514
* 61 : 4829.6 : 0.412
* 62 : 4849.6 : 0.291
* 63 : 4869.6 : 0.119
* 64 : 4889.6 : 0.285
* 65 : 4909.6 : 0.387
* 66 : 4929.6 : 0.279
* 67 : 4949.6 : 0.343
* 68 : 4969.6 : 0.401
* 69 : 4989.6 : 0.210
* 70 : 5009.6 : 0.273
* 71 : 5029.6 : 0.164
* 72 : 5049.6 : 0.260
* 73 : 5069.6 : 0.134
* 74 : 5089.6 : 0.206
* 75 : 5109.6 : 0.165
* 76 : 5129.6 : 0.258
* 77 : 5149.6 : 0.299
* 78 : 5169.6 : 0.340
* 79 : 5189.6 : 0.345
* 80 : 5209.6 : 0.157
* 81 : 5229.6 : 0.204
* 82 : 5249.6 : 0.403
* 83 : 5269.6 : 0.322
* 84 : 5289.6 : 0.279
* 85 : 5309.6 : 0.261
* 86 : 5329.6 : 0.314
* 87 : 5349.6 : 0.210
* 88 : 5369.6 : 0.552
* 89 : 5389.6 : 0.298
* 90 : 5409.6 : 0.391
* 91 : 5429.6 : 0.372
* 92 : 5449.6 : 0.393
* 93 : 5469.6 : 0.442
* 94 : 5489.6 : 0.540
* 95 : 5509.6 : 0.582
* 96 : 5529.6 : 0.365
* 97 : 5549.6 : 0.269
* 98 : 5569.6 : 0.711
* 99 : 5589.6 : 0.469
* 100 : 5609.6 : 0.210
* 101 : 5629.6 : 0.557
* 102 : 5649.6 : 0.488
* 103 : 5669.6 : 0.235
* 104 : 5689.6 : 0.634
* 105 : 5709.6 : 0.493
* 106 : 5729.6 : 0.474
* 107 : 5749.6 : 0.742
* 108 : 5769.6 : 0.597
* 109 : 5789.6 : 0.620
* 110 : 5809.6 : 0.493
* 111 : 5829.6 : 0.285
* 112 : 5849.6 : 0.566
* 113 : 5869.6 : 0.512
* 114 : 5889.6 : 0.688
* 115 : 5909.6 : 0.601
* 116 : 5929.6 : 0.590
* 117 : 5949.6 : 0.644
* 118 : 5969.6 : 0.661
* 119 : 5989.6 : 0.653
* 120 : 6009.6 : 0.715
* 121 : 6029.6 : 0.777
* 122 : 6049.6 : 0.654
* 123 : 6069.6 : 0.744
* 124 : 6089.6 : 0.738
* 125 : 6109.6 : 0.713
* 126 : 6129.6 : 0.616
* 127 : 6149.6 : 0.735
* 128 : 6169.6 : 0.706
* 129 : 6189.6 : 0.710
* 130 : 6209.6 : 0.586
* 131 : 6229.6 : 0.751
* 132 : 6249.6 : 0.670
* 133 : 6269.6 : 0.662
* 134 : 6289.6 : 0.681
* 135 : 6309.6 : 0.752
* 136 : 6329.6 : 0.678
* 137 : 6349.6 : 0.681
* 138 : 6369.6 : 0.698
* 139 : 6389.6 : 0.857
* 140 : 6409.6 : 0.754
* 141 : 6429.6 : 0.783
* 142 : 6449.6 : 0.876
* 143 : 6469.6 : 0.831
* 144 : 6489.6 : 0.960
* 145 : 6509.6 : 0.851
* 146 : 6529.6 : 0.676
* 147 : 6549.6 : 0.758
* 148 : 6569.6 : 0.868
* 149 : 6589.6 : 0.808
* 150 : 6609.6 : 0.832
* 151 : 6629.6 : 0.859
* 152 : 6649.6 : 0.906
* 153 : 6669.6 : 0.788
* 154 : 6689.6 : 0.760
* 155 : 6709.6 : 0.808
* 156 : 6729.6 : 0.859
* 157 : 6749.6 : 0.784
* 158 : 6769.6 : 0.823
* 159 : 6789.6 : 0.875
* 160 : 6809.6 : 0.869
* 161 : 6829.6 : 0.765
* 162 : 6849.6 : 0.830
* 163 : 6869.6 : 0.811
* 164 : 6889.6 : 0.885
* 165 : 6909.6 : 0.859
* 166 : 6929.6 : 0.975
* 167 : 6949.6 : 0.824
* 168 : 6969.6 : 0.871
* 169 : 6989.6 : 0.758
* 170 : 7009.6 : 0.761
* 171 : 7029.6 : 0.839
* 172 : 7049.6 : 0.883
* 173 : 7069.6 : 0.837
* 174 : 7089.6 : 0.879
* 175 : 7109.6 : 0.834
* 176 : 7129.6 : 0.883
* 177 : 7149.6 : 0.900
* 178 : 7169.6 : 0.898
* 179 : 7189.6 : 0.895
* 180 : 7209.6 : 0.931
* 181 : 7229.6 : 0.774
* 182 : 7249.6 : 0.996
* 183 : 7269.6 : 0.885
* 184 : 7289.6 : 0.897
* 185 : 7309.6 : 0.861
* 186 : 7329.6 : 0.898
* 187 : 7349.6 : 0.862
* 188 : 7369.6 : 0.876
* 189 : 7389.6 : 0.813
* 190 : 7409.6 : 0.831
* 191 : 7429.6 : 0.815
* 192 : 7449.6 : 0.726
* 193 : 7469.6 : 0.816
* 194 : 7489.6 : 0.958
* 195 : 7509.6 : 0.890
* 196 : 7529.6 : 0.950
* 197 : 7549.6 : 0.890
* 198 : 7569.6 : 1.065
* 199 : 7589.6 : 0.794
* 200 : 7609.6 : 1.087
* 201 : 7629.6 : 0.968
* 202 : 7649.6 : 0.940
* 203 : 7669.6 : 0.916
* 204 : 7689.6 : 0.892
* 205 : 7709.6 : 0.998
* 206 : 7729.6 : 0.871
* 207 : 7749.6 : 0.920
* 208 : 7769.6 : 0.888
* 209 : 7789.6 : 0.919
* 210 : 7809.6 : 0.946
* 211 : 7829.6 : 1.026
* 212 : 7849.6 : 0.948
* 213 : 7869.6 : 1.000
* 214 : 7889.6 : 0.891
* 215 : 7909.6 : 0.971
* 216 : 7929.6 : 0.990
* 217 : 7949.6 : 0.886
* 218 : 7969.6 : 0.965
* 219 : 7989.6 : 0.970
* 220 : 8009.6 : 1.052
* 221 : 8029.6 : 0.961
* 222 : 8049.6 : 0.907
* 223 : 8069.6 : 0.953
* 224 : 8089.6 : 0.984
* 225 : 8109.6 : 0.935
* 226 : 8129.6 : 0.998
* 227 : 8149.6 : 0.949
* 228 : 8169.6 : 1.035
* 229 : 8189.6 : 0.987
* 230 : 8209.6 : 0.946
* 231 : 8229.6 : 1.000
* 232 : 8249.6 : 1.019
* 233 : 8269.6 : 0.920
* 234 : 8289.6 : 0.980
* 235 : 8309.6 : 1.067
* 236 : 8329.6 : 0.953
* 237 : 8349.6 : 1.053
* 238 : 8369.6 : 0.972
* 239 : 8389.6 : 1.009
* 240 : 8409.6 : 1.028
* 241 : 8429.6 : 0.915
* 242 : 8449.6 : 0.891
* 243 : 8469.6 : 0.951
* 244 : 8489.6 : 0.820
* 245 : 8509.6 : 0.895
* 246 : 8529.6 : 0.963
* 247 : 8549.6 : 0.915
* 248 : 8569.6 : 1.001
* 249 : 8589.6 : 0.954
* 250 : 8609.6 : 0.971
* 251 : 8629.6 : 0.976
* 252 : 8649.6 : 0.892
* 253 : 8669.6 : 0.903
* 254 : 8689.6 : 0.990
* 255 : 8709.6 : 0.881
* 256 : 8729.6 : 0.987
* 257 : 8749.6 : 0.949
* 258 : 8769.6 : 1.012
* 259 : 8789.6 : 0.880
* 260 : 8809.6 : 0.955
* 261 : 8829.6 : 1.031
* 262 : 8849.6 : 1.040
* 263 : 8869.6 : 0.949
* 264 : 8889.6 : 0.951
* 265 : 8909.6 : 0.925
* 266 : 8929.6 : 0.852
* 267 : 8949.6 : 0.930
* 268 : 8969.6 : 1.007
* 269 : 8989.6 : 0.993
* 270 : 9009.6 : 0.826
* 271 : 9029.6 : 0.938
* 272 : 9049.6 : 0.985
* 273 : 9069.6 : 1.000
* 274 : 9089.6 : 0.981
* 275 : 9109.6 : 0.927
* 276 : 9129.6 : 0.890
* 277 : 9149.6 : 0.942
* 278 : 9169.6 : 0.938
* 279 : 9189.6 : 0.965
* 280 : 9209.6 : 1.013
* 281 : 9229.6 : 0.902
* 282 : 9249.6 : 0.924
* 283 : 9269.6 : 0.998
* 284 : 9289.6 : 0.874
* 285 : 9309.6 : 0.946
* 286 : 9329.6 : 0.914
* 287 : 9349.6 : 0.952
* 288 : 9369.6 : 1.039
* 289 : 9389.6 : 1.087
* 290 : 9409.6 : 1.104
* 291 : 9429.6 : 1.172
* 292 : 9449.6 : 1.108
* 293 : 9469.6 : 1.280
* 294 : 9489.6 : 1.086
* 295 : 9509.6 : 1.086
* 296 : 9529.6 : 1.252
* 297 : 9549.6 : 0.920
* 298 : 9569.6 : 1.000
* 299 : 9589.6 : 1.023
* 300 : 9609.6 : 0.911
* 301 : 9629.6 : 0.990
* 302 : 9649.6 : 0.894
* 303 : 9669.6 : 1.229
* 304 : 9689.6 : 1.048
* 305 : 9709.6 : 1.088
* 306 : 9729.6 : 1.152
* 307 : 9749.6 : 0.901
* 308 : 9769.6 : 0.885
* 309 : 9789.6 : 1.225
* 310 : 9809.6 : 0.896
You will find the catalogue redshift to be 0.44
